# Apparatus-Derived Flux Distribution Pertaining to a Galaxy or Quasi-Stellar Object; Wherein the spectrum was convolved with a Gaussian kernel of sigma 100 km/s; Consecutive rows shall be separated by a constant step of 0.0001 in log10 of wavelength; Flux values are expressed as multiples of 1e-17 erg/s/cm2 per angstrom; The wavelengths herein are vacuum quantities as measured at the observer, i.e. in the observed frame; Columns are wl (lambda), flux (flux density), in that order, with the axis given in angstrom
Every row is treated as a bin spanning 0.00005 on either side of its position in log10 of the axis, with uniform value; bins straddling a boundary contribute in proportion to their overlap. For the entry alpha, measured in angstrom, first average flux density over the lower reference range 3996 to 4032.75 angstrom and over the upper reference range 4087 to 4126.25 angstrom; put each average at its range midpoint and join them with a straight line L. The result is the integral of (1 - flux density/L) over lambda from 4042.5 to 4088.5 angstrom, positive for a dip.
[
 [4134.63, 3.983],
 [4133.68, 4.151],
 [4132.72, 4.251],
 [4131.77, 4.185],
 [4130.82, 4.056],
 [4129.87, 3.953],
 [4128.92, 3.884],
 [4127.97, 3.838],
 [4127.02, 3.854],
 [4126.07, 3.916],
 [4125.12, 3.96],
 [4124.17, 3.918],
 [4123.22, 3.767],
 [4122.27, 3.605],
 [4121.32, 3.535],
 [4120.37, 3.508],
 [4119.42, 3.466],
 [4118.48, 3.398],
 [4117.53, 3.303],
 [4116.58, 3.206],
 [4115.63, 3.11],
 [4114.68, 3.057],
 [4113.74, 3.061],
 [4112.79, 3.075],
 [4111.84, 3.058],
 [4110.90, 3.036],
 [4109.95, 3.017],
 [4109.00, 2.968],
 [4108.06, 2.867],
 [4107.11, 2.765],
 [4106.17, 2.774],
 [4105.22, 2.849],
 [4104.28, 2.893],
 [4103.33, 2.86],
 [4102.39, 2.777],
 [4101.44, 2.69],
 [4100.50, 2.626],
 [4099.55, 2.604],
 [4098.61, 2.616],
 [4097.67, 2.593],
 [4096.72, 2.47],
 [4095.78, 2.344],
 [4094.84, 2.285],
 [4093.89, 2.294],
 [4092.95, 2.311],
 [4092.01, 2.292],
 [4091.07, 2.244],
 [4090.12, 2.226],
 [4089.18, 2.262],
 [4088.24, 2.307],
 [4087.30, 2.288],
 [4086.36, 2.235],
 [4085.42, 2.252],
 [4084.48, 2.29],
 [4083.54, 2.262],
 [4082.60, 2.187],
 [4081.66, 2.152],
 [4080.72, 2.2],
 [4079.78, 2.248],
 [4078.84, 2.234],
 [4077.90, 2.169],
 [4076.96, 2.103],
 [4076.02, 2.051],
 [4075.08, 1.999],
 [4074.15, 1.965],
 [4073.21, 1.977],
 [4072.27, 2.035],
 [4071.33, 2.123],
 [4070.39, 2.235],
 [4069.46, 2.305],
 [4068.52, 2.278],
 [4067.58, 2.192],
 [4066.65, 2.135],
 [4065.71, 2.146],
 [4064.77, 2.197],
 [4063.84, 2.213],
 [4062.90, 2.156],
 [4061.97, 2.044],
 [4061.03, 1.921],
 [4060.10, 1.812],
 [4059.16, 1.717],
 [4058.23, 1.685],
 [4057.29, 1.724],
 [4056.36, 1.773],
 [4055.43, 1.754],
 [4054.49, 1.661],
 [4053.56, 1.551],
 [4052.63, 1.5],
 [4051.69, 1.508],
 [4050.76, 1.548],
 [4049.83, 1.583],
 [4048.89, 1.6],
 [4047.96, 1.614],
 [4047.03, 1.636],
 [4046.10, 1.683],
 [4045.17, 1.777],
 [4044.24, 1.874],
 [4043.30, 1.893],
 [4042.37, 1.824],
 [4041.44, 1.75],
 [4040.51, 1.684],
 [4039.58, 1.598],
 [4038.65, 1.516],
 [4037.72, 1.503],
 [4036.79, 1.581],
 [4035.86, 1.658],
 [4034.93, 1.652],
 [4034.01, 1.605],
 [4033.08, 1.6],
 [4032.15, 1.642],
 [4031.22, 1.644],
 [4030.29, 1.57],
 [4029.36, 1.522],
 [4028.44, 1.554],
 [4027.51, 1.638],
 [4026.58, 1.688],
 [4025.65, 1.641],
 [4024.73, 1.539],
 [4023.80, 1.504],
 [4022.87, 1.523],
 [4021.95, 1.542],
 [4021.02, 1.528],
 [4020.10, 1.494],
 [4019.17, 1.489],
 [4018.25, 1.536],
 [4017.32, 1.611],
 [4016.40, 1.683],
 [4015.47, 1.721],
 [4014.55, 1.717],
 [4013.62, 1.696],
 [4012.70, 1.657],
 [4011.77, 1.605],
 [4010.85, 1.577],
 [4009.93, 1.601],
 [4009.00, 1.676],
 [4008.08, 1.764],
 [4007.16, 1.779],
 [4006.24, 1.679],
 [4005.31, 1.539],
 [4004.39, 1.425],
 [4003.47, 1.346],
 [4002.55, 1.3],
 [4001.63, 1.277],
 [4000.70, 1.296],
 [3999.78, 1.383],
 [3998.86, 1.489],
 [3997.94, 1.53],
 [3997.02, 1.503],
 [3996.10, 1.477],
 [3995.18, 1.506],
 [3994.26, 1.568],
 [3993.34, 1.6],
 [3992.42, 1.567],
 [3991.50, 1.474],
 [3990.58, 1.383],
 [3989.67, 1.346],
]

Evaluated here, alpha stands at 6.7 angstrom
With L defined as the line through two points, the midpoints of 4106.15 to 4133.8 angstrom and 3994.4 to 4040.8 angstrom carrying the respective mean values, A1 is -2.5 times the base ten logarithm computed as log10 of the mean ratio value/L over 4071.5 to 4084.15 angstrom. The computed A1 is 0.26 mag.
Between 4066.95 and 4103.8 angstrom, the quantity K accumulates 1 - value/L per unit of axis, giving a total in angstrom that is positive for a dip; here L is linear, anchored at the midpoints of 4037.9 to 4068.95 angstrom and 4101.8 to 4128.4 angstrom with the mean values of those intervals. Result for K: 3.7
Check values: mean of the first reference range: 1.8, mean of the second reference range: 3.26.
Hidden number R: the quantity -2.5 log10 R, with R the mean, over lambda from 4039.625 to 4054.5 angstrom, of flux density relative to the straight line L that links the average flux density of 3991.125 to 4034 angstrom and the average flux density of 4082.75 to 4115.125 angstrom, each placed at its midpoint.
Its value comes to 0.18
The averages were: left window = 1.56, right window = 2.6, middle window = 1.67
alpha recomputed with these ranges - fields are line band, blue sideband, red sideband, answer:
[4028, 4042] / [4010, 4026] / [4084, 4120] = 1.6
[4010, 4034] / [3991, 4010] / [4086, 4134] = 2.8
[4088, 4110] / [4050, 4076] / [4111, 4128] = 2.5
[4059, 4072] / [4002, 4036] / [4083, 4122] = 0.7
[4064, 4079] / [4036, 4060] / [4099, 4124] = 0.3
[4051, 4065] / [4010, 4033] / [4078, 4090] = 1.2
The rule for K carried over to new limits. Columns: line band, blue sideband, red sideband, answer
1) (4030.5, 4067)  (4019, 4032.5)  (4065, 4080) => 2.1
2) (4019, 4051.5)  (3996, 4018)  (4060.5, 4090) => 3.4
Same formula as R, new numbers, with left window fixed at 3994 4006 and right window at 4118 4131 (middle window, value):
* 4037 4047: 0.29 mag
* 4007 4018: 0.00 mag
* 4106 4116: 0.17 mag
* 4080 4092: 0.33 mag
